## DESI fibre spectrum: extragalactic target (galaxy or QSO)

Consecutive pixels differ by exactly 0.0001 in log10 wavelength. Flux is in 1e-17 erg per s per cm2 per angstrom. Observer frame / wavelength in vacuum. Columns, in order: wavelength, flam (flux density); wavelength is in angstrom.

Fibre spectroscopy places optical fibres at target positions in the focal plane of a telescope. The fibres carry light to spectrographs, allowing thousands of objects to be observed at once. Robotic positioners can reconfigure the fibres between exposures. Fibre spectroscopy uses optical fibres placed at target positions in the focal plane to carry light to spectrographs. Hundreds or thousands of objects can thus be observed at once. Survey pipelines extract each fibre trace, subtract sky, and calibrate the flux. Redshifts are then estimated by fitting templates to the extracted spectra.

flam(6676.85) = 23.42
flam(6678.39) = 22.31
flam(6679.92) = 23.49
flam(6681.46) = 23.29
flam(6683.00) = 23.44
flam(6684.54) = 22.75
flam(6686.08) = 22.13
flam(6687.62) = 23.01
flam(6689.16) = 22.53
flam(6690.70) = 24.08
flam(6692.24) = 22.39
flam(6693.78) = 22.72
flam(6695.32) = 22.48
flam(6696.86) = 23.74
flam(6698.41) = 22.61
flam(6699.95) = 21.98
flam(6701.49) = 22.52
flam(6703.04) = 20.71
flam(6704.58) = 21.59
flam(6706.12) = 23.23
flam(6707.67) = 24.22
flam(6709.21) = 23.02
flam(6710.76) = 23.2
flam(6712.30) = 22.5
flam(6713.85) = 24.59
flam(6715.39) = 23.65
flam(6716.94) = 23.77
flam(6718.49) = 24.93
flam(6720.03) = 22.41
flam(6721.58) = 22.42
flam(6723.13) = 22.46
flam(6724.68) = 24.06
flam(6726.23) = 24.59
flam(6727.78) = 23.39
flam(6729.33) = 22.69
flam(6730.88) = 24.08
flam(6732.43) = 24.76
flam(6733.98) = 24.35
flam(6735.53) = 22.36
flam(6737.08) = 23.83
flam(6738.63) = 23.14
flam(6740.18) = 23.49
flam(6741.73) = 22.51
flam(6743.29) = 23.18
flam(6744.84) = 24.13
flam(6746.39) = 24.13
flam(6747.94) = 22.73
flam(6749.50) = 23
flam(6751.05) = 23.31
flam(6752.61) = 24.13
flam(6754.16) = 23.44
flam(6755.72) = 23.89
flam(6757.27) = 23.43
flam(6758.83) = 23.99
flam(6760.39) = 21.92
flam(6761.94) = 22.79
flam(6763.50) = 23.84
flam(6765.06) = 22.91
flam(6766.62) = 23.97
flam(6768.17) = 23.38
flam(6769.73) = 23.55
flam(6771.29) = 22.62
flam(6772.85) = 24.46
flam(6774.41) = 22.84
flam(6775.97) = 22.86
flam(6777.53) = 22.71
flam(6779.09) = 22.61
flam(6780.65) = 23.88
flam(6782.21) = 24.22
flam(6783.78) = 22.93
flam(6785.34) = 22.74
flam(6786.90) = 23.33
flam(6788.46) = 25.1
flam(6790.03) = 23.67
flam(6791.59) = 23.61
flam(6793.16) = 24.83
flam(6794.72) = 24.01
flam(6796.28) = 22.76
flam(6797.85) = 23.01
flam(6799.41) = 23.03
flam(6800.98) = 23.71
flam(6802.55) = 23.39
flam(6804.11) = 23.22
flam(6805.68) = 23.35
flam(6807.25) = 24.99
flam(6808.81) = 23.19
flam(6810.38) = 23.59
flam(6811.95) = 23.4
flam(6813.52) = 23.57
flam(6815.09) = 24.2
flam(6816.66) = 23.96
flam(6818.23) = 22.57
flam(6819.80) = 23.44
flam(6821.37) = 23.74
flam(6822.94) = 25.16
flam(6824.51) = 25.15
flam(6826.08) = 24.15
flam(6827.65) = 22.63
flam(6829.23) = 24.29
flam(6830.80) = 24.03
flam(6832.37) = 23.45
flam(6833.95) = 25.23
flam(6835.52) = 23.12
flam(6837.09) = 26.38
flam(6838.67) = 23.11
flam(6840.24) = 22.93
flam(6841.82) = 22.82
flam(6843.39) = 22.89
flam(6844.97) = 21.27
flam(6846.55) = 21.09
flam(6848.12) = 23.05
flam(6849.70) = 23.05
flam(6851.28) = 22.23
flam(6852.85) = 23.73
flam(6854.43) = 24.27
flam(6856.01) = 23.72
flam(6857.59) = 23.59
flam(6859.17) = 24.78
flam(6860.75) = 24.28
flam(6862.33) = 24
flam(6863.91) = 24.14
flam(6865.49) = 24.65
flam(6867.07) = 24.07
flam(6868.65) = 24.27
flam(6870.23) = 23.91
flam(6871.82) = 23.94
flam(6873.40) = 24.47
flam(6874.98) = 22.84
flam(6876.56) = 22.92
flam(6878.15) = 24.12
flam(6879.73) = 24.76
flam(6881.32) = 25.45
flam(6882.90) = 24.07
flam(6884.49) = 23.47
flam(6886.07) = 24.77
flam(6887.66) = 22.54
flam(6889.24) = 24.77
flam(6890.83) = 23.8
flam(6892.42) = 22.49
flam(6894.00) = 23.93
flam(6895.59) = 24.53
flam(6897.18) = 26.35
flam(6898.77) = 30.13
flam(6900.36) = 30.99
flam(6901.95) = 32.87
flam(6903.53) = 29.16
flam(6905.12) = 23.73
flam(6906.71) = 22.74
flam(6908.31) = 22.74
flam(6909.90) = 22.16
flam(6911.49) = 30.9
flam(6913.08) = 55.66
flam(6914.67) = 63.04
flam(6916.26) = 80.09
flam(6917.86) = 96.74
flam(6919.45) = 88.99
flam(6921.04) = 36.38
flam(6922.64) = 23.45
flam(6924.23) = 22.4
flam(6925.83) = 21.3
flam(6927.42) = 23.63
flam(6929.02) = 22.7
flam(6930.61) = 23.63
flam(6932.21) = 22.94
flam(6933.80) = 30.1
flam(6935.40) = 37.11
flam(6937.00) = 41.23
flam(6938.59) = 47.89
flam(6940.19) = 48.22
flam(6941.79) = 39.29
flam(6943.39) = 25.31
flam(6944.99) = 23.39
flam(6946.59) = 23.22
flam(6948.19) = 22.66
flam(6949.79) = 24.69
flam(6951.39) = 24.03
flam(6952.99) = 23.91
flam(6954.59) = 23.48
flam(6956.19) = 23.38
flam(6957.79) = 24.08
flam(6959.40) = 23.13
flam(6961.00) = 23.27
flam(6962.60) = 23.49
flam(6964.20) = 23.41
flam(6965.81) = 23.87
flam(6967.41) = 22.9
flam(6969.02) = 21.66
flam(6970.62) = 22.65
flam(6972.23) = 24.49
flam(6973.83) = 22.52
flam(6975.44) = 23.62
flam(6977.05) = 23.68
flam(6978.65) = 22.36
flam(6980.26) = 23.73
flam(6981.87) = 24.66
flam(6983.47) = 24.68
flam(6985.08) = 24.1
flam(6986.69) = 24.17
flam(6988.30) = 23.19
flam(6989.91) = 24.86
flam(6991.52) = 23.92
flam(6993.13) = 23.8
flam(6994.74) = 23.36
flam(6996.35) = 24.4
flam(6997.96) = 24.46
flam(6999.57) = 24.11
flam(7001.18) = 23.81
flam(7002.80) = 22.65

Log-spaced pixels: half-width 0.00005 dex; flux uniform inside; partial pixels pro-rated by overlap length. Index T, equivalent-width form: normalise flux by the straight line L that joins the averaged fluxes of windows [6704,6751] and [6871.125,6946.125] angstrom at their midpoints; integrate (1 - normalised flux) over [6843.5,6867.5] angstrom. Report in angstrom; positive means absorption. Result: 5.2 angstrom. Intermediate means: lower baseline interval 23.4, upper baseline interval 32.5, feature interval 23.4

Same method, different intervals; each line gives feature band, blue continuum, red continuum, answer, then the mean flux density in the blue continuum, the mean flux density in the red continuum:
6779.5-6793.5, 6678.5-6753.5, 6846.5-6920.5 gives 1.3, 23.2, 30.3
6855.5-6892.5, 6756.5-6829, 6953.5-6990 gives -0.8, 23.5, 23.5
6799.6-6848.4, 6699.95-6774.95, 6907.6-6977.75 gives 6.3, 23.3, 32.2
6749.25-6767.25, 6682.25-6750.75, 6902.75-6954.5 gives 1.6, 23.2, 35.6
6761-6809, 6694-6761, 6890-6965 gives 4.5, 23.3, 32.4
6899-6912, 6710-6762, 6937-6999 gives -1.0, 23.5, 25.6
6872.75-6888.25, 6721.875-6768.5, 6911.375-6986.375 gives 2.7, 23.5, 31.7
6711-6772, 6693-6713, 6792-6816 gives -1.1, 22.7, 23.6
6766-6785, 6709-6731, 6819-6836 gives 0.3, 23.4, 24.1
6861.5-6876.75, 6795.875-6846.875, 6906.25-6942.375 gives 3.6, 23.6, 40.3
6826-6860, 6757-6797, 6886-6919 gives 7.3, 23.4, 35.8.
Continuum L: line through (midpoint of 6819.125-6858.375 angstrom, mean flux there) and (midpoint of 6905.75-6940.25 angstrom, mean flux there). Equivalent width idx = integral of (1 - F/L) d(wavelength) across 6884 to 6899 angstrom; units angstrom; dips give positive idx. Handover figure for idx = 4.1 angstrom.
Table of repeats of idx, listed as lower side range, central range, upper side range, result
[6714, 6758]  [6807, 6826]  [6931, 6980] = 0.6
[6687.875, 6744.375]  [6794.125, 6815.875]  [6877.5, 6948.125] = 3.2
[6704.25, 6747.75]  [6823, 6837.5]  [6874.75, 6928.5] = 2.4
